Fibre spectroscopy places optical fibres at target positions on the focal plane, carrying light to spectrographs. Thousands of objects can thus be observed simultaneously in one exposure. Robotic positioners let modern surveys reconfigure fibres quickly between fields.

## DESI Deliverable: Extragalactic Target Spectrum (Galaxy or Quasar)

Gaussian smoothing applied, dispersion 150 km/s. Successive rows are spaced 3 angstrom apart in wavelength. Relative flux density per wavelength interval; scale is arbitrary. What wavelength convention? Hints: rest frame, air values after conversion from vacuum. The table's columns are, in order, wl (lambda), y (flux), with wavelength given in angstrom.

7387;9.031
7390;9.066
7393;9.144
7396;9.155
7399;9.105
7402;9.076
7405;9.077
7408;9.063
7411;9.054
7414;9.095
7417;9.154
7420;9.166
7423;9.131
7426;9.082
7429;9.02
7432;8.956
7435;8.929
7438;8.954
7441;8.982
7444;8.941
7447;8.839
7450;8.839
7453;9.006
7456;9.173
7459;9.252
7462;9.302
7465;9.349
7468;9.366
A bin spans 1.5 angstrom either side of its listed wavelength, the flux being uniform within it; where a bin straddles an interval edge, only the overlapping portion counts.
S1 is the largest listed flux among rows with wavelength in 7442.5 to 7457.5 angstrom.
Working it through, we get 9.173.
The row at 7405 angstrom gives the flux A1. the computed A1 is 9.077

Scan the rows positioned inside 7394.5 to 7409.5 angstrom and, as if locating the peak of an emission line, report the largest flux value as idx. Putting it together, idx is 9.155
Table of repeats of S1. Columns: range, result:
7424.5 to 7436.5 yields 9.082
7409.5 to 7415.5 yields 9.095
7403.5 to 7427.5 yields 9.166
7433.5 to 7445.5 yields 8.982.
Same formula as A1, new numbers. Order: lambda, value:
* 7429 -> 9.02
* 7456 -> 9.173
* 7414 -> 9.095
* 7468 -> 9.366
